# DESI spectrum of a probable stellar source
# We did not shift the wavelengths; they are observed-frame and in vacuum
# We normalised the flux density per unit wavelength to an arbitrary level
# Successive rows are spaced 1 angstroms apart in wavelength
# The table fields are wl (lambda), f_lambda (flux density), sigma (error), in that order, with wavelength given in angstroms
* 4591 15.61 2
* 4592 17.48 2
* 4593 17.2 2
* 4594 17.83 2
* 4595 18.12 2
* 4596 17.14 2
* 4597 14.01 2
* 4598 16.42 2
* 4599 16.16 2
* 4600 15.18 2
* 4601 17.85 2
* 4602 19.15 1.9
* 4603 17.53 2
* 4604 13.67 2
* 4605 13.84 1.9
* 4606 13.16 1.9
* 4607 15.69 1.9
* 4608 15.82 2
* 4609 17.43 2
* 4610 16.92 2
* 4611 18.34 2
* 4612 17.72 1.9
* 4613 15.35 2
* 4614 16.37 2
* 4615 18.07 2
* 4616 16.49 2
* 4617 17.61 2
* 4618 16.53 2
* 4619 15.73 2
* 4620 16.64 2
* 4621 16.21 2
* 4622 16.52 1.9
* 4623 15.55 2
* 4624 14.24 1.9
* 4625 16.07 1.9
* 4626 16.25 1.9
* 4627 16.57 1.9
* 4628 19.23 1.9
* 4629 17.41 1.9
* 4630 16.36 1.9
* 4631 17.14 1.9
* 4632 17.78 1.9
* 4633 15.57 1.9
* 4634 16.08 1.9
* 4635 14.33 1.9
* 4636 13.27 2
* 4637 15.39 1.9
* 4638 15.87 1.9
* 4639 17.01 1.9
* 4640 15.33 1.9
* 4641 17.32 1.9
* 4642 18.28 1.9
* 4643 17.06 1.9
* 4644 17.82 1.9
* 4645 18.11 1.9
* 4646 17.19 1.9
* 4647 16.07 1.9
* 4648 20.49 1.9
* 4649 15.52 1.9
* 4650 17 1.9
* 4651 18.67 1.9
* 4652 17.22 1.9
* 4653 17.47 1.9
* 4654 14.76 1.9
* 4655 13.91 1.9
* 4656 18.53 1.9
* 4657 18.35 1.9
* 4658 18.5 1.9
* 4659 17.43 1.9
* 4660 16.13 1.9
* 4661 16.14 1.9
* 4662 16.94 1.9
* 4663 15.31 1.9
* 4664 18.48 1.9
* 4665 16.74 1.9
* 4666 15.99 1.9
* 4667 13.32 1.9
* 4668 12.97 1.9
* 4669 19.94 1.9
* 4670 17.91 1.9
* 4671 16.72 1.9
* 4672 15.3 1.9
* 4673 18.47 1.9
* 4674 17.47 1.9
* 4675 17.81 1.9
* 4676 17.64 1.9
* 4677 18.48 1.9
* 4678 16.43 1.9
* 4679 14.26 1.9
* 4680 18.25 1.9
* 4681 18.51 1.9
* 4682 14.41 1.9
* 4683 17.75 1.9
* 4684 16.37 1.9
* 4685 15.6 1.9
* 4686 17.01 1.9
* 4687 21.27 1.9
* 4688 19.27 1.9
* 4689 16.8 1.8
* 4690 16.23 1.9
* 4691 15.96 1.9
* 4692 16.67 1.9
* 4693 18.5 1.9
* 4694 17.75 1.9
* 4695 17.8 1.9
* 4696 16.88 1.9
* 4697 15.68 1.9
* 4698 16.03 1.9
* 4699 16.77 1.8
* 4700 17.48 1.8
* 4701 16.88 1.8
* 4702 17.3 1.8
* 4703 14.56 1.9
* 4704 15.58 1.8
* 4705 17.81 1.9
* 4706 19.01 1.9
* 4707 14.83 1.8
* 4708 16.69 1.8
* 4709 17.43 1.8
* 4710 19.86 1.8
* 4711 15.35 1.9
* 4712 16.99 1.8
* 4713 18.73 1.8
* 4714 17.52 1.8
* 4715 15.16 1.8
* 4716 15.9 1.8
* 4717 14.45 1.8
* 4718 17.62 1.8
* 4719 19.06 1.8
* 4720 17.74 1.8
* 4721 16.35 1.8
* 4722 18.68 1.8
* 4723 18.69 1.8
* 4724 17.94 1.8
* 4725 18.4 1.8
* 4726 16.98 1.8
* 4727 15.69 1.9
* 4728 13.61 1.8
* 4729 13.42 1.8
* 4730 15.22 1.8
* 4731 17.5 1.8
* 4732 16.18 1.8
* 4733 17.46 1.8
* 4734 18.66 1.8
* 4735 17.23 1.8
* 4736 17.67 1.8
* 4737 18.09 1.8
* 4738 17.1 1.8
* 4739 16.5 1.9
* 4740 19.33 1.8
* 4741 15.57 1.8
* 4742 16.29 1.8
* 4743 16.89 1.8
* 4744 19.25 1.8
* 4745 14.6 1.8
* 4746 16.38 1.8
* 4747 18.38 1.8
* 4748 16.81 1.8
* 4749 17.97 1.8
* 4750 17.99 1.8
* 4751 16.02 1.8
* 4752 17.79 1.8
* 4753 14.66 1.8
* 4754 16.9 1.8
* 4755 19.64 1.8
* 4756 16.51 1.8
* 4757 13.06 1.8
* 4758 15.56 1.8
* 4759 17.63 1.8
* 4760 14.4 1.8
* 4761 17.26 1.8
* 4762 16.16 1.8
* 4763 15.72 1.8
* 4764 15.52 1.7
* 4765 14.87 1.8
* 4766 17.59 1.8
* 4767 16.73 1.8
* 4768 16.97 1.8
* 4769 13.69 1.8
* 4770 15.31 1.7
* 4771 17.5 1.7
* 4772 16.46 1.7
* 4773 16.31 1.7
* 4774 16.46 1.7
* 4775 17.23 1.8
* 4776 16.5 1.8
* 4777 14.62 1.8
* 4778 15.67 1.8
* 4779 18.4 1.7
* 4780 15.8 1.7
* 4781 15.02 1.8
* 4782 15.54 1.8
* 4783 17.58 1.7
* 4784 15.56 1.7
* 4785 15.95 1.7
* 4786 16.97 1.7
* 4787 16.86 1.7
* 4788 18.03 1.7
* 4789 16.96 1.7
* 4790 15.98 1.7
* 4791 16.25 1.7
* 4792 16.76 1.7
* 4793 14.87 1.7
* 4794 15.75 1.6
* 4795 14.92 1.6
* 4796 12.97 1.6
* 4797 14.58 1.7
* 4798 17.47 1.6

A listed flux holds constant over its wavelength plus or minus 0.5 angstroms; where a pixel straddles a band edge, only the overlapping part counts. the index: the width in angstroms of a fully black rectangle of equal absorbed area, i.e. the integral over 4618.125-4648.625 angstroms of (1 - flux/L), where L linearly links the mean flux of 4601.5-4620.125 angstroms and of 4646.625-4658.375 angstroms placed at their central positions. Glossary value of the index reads 0.5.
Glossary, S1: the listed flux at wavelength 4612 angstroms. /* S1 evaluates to 17.72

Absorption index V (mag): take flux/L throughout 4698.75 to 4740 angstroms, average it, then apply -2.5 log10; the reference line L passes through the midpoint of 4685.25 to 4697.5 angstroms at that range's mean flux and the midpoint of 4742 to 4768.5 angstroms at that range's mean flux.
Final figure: 0.01 mag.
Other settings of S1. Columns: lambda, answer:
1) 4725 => 18.4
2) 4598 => 16.42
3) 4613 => 15.35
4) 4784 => 15.56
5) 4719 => 19.06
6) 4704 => 15.58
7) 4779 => 18.4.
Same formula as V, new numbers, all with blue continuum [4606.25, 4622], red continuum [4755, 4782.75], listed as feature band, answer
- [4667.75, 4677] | -0.06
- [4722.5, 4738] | -0.04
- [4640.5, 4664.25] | -0.04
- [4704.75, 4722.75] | -0.06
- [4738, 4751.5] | -0.06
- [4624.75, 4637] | 0.02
